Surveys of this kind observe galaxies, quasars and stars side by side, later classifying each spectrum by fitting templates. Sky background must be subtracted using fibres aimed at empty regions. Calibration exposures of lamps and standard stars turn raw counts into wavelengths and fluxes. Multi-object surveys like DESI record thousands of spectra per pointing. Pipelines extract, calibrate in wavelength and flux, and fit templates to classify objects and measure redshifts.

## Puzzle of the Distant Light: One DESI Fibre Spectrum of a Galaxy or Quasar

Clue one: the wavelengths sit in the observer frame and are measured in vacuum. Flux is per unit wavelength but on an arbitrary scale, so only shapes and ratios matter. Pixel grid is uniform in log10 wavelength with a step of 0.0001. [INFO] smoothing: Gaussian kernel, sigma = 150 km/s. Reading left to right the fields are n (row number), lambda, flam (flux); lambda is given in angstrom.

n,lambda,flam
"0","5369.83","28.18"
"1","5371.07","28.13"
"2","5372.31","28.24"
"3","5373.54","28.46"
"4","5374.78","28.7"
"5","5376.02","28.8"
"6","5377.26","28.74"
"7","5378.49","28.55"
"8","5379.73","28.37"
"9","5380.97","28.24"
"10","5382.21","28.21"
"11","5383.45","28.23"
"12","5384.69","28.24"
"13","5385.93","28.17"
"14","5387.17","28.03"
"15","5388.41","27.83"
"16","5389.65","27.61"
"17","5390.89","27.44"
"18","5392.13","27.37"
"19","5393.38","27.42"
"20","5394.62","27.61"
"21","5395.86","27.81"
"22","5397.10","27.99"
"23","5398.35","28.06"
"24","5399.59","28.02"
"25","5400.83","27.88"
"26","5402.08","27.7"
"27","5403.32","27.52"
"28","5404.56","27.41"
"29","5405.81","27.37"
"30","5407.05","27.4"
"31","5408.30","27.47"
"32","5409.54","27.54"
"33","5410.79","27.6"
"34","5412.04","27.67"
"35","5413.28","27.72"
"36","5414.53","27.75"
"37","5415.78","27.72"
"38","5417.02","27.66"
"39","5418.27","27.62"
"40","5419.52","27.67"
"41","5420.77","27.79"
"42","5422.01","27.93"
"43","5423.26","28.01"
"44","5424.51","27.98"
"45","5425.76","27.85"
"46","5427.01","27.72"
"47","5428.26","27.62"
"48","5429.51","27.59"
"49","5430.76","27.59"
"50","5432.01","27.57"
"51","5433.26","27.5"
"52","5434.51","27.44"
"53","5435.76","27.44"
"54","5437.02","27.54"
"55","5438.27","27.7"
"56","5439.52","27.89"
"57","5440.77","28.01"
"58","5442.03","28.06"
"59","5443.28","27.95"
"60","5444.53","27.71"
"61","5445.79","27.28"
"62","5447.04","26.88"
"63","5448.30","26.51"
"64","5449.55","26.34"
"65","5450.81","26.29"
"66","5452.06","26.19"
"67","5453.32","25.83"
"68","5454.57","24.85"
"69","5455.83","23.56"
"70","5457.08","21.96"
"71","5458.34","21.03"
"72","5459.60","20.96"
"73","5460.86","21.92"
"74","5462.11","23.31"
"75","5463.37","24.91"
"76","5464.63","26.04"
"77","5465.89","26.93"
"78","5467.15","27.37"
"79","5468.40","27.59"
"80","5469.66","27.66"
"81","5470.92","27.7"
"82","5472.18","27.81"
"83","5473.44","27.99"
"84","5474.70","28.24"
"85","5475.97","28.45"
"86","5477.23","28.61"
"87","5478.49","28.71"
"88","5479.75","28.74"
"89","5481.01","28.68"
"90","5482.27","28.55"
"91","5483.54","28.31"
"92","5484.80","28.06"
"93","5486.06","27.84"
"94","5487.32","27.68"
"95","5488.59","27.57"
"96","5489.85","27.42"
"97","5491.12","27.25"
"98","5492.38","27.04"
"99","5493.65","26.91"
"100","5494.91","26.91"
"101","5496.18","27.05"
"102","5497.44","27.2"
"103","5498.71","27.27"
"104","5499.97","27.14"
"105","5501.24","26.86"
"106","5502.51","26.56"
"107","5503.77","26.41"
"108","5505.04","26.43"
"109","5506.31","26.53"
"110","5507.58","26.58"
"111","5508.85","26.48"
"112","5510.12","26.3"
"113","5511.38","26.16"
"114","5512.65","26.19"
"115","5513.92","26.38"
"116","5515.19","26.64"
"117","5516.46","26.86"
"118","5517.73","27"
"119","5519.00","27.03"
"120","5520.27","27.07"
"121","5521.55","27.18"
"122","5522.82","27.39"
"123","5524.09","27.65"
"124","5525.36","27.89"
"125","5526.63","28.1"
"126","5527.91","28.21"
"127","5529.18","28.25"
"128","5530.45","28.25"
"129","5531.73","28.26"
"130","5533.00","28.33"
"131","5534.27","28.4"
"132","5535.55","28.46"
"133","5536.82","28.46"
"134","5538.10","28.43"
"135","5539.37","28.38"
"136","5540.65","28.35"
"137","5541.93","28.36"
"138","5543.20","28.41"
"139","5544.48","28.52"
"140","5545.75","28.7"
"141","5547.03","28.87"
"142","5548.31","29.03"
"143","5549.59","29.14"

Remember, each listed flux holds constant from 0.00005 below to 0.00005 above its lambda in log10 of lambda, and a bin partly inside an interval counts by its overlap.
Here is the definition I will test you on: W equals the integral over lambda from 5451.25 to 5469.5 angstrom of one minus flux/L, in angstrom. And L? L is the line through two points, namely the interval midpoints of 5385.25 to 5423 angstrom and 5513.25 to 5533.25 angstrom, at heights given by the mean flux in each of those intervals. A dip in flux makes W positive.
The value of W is 2.01 angstrom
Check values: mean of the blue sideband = 27.7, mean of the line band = 24.6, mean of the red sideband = 27.5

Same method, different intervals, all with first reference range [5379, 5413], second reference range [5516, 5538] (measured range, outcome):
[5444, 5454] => 0.43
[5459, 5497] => 1.00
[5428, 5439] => 0.10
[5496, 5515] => 0.82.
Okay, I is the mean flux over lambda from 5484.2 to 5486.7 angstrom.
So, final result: 28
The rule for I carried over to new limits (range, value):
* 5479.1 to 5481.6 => 28.8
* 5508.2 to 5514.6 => 26.3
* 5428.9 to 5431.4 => 27.6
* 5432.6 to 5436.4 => 27.4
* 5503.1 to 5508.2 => 26.5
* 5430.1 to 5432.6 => 27.6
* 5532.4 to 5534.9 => 28.4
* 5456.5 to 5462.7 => 21.8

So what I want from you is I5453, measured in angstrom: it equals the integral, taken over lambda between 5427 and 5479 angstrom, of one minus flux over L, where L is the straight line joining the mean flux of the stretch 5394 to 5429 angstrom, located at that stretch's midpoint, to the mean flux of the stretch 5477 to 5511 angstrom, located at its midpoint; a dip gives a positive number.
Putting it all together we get 1.8 angstrom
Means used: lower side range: 27.7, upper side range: 27.4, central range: 26.6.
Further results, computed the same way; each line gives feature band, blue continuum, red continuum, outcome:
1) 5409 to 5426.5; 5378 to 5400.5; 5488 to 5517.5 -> -0.06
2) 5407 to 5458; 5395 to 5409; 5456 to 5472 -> -1.63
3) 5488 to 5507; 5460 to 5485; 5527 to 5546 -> 0.48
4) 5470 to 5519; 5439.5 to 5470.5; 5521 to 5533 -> -0.75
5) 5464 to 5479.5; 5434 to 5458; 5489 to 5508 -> -0.62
